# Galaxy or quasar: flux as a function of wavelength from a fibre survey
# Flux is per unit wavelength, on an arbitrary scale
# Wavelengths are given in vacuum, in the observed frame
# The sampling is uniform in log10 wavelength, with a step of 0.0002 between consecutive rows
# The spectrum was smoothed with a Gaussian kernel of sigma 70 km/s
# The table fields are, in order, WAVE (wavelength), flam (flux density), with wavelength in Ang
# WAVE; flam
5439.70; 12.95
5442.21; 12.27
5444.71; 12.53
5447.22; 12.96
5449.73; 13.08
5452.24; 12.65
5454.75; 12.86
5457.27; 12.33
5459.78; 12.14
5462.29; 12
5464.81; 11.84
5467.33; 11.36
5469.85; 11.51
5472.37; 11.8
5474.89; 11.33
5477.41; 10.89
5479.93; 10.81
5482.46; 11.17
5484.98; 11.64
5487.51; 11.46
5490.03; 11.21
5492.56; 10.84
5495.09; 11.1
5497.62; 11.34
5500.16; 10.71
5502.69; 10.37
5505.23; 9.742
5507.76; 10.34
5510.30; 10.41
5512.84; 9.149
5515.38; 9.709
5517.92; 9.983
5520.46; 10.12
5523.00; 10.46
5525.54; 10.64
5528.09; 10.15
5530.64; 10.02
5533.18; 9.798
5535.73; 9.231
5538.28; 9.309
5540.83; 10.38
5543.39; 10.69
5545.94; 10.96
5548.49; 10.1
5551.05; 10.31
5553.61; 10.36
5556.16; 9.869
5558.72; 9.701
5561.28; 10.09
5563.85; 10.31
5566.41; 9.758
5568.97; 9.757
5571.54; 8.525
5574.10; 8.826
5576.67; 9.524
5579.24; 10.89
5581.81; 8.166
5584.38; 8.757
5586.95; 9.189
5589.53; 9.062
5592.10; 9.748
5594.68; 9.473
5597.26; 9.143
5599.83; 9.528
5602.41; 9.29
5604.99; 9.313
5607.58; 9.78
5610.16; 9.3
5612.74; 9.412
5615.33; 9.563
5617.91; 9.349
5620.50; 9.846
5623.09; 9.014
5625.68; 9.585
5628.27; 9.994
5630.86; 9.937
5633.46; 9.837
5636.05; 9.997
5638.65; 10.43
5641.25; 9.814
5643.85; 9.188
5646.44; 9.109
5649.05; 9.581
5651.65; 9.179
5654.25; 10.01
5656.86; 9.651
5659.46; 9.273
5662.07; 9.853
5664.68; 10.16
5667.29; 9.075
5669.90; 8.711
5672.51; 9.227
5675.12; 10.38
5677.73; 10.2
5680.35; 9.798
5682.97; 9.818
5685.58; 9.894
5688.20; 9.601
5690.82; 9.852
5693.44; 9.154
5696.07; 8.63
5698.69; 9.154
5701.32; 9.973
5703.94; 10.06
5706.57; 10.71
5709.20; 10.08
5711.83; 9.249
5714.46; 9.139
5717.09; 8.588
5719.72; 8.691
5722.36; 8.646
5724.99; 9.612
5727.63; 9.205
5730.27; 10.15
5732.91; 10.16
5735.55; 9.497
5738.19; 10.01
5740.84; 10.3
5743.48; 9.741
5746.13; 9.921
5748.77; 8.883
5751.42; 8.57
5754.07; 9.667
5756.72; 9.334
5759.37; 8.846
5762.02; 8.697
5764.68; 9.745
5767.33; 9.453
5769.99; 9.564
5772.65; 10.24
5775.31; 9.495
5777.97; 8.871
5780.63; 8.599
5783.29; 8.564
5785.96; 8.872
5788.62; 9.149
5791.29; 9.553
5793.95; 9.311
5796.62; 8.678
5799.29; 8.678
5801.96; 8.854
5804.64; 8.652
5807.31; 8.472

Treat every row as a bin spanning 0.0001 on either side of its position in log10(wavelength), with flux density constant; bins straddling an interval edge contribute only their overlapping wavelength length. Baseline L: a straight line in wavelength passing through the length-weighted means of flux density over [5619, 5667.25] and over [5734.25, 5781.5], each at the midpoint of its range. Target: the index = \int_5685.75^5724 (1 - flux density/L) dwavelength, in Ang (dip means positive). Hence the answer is 0.5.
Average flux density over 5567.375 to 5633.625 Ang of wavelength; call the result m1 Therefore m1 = 9.41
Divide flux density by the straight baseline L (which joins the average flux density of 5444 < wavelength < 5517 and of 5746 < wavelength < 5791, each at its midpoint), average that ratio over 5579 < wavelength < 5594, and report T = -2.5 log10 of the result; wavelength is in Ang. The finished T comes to 0.15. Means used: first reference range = 11.3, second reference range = 9.19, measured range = 9.2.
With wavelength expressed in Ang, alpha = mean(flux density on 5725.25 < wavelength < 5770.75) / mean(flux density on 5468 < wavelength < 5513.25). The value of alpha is 0.9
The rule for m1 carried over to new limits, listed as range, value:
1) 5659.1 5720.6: 9.56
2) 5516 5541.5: 10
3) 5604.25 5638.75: 9.65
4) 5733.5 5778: 9.49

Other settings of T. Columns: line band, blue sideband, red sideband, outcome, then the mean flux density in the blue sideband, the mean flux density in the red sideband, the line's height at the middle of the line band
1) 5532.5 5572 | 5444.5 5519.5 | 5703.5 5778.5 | 0.09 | 11.3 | 9.49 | 10.8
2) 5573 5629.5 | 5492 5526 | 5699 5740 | 0.07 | 10.3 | 9.58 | 10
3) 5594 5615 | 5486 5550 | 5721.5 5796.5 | 0.06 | 10.3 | 9.37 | 9.99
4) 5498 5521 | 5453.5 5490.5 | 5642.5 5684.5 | 0.11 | 11.6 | 9.58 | 11.2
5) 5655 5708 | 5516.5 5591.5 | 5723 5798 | -0.01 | 9.82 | 9.37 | 9.55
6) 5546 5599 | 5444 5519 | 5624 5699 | 0.09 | 11.3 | 9.63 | 10.5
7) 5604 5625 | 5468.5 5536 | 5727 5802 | 0.07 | 10.6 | 9.34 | 10.1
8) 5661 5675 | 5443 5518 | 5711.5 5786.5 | 0.05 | 11.3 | 9.33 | 9.93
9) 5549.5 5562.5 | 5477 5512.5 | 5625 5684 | 0.03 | 10.8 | 9.69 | 10.4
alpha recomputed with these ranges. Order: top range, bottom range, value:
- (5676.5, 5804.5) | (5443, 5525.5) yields 0.84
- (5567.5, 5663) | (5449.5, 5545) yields 0.87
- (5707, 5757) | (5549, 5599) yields 0.99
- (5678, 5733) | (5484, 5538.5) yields 0.92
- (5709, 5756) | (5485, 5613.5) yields 0.95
